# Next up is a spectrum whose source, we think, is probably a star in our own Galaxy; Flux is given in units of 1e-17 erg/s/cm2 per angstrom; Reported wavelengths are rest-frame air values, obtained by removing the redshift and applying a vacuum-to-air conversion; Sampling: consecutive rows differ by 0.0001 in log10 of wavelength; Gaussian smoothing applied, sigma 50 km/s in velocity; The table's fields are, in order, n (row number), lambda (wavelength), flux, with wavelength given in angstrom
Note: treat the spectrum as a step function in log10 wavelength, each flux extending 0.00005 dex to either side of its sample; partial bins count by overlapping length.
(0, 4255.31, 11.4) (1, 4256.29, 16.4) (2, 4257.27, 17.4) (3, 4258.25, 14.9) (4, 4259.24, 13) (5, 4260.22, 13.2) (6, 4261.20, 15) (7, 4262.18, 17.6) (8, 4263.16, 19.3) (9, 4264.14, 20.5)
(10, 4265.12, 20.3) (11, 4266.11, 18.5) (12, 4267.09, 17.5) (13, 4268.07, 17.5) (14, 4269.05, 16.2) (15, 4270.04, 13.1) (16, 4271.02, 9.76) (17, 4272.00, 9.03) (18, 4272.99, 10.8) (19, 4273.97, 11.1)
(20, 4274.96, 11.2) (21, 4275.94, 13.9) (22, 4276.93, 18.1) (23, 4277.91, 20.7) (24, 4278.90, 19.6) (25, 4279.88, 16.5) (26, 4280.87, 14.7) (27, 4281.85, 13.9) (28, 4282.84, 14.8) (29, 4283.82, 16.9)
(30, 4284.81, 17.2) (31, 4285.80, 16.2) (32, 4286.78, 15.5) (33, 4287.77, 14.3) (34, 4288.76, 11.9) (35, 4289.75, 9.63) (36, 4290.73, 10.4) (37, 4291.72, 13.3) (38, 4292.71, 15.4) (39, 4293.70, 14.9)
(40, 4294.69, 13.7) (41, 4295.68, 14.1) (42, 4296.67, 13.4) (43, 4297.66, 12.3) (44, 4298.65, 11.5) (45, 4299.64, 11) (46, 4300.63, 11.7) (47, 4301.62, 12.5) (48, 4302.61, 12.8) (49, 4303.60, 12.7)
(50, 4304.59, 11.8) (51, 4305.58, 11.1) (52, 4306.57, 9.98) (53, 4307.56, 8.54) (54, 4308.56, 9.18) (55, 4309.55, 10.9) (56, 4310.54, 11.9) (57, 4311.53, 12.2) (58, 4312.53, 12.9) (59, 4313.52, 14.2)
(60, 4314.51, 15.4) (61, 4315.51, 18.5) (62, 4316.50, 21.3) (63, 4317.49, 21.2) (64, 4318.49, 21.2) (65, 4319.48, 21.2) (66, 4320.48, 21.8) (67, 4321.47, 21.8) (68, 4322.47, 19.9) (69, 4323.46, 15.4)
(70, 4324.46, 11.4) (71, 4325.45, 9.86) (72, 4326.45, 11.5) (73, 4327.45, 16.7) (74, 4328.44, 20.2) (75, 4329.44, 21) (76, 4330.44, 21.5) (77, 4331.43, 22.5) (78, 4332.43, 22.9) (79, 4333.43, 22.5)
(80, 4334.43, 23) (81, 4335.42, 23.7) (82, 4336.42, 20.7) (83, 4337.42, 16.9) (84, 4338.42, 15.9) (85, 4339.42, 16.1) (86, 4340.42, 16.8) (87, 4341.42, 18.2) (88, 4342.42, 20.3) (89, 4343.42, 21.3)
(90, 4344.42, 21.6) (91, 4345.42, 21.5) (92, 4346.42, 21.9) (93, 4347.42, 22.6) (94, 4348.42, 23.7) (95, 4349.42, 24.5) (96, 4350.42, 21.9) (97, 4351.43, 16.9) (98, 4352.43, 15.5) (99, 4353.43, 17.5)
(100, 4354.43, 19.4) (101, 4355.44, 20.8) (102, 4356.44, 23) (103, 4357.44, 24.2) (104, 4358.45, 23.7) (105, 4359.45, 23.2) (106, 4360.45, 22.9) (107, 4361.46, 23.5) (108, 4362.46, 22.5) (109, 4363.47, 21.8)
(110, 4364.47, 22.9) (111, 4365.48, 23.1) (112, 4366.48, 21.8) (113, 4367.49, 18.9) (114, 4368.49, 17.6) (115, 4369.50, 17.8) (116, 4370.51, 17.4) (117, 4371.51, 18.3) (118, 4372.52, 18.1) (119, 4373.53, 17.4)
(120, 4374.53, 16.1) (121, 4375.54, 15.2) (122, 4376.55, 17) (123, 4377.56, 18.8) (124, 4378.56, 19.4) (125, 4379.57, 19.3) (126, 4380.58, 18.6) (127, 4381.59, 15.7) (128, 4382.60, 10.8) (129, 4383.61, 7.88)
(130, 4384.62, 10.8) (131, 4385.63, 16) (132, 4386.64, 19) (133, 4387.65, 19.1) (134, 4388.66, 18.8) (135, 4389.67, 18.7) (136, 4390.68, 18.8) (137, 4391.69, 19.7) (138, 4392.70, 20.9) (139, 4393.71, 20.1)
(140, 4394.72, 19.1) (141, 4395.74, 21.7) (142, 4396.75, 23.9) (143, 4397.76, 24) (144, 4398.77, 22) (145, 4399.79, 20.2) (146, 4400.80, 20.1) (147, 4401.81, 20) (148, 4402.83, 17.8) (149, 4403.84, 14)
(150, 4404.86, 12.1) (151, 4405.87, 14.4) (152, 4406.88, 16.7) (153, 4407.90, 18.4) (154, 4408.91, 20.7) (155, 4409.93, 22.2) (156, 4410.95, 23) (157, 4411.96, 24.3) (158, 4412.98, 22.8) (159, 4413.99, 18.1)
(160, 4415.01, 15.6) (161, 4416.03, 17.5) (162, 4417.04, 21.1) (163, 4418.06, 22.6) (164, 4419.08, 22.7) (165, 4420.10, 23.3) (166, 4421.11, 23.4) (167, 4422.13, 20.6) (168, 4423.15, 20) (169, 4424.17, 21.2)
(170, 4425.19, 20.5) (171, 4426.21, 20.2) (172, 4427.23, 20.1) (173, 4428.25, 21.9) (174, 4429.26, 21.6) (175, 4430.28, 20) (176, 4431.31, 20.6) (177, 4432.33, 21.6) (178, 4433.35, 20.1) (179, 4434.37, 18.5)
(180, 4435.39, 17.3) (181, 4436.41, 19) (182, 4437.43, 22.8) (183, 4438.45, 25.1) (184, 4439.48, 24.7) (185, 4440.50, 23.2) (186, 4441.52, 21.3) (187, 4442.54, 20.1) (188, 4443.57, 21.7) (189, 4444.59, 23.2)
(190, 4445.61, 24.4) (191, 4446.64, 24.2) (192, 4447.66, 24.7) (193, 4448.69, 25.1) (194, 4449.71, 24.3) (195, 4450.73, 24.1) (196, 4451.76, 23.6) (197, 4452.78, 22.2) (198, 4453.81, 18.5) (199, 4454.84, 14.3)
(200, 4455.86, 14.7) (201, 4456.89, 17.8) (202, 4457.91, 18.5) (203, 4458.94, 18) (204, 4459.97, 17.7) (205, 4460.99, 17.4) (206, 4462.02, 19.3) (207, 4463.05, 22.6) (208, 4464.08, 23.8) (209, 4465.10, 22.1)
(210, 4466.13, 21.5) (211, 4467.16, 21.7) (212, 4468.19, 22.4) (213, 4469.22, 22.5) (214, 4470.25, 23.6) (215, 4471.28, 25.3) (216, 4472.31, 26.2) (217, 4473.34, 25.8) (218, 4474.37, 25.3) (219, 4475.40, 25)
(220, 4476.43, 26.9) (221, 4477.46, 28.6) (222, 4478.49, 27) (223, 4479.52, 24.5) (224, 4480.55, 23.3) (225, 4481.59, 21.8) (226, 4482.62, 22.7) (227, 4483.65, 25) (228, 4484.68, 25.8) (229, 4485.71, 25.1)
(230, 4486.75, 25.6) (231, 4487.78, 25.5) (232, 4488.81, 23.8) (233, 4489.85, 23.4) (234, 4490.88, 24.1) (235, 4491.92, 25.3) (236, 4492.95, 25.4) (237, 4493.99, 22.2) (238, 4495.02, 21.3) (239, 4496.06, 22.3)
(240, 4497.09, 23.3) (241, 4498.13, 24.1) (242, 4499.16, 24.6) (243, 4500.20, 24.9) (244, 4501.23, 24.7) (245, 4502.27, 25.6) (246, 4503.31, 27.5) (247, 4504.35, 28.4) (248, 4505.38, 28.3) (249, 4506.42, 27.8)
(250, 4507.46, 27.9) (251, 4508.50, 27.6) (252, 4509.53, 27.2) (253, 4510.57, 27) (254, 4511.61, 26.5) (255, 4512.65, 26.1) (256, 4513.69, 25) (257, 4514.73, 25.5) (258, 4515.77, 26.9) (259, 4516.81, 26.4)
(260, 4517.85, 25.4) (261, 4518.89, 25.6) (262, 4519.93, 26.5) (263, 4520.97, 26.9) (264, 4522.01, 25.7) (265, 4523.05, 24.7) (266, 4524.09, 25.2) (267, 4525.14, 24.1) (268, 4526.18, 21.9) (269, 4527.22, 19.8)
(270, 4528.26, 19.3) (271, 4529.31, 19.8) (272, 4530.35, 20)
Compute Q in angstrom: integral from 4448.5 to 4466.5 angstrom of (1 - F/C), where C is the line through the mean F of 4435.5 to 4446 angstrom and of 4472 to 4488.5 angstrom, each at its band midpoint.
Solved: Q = 2.55 angstrom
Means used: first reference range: 22.3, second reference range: 25.2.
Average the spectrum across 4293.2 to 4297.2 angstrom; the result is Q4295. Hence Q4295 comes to 14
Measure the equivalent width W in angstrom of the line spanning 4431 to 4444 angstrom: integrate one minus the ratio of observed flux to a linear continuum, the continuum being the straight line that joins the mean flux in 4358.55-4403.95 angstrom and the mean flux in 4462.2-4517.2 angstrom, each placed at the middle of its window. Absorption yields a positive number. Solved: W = 0.5 angstrom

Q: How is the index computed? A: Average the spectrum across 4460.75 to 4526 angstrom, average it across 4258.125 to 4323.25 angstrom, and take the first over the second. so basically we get 1.68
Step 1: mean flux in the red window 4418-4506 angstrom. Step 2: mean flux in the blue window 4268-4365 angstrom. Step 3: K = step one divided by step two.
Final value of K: 1.35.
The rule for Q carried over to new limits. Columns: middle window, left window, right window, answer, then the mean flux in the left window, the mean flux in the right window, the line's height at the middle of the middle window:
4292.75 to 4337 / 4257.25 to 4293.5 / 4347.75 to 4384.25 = 2.99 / 15.1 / 19.3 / 16.9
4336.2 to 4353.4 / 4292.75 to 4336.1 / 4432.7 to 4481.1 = -2.55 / 15.8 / 22.2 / 17.2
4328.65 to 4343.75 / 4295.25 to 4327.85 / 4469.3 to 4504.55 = -4.28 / 14.3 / 24.8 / 15.8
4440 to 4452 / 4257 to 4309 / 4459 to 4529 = -0.65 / 14.1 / 24.5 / 22.1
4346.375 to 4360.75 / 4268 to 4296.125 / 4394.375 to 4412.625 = -3.25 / 14.2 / 19.7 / 17.5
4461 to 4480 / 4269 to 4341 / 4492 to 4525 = -0.14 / 15.3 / 25.7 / 23.7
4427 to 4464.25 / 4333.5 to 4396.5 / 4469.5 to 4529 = 2.91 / 19.4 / 25.1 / 22.8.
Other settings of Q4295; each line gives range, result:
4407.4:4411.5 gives 21.1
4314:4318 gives 19.1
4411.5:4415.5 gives 20.2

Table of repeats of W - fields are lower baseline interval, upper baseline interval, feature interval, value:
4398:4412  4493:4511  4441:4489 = 0.65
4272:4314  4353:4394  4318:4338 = -4.49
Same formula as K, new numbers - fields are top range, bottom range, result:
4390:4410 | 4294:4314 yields 1.61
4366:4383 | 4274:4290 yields 1.15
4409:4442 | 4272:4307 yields 1.55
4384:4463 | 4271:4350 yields 1.26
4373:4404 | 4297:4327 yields 1.27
